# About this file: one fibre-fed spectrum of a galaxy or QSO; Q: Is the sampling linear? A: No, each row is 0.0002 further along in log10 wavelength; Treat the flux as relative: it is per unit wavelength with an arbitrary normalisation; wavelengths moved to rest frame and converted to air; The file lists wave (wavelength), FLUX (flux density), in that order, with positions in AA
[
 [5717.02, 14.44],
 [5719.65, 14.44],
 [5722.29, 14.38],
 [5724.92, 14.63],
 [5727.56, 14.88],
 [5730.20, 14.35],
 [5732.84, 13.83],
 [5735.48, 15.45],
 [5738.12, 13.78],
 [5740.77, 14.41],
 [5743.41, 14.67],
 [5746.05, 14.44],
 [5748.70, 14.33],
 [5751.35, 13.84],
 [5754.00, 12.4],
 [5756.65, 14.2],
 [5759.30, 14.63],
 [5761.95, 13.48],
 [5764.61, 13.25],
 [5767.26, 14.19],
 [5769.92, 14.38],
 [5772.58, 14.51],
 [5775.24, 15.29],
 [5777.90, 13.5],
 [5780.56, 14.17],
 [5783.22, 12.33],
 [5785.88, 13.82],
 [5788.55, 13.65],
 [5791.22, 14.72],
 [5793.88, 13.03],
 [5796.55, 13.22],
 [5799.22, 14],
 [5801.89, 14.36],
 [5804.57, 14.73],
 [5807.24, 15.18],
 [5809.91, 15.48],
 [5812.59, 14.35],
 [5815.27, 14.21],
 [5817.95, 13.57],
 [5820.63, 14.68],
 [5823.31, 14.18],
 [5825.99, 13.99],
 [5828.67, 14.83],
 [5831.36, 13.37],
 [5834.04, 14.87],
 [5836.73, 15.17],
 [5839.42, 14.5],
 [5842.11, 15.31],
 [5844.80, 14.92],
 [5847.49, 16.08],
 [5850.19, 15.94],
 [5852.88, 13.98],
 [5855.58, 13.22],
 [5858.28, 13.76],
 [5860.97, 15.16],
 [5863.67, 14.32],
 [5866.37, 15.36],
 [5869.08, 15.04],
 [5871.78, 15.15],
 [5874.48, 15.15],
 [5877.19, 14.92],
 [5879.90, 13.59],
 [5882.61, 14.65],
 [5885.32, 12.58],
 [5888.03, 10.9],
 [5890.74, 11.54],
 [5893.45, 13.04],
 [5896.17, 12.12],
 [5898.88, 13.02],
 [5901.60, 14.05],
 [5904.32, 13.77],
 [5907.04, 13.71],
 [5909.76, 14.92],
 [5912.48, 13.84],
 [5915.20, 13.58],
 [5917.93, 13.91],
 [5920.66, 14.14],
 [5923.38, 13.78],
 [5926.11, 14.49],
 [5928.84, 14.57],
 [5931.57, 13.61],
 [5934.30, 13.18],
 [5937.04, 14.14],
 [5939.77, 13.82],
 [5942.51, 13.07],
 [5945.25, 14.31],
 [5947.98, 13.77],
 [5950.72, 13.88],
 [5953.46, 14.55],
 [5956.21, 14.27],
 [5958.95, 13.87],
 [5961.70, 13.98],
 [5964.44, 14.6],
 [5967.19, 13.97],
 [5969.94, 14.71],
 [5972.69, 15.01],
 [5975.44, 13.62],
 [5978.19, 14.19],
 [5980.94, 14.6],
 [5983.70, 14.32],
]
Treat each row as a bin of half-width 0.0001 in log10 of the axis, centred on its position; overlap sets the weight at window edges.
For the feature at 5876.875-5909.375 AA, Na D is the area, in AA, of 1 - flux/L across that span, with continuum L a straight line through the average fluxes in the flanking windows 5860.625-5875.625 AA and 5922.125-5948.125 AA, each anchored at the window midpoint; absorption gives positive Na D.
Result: 3.2 AA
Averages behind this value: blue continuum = 15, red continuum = 13.9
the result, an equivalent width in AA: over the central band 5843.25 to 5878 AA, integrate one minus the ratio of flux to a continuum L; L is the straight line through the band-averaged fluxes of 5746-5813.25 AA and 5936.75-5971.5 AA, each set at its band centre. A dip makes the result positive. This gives -1.9 AA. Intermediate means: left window 14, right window 14.1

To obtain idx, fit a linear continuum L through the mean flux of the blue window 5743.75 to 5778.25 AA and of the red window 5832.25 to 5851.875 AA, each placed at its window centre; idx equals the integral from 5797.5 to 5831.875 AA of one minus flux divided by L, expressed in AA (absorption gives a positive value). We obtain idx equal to 0.97 AA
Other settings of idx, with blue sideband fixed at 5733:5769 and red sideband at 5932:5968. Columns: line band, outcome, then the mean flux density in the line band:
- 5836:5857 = -1.3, 14.9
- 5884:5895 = 1.5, 12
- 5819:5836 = -0.4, 14.3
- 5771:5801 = 0.4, 13.9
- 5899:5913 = 0.0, 14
